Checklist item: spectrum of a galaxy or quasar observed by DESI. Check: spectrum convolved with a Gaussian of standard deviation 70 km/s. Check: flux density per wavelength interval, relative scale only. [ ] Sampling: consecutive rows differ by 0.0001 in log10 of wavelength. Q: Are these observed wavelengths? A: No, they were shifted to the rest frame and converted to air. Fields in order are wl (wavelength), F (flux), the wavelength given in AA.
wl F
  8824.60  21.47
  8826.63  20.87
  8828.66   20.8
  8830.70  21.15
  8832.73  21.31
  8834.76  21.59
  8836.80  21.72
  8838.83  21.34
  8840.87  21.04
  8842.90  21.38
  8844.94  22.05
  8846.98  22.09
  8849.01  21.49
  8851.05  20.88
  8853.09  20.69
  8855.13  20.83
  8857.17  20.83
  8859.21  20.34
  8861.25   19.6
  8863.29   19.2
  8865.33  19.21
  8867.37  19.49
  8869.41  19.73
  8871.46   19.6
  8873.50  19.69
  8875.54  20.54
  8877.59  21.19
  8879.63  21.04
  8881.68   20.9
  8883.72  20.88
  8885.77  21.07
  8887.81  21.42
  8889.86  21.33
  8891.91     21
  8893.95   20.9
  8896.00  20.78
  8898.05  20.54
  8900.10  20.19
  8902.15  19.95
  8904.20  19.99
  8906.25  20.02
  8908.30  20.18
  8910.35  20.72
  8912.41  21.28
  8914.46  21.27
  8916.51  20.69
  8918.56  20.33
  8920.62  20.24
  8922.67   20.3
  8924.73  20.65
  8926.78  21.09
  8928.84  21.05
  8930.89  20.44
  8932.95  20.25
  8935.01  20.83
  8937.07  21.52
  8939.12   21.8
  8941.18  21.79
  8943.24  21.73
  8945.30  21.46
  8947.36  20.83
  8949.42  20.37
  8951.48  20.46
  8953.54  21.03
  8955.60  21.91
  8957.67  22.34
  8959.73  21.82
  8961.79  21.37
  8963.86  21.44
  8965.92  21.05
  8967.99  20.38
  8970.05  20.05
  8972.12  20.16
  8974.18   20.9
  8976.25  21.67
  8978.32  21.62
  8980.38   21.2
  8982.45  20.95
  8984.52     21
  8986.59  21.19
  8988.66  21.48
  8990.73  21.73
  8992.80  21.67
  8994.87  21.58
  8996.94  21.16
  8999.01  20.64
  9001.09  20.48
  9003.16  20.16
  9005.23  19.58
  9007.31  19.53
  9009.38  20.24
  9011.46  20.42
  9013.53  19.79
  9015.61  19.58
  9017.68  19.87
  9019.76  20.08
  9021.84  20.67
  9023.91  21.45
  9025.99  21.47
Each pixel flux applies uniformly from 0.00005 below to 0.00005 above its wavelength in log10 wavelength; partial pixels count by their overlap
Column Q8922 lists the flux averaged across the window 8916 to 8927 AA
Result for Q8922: 20.5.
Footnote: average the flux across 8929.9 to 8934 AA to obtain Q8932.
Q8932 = 20.3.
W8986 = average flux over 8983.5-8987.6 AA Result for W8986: 21.1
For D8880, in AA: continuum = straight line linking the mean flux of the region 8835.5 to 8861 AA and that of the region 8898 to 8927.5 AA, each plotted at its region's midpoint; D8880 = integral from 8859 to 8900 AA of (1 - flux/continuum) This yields 0.8 AA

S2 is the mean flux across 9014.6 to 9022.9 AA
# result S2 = 20.1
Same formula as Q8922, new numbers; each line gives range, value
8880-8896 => 21.1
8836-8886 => 20.7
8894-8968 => 20.9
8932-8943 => 21.3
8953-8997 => 21.3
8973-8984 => 21.2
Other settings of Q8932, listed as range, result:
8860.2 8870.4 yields 19.5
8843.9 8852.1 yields 21.6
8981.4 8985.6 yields 21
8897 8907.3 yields 20.1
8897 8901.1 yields 20.4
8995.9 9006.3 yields 20.4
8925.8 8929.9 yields 21.1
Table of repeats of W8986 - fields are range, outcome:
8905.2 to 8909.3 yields 20.1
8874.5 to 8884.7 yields 20.9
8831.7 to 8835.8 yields 21.5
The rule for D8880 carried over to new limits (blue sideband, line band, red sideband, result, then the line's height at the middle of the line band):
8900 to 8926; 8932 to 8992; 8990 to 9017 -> -2.09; 20.5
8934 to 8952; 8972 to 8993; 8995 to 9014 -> -0.65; 20.6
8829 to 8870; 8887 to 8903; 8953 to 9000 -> 0.15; 21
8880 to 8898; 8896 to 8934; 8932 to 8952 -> 0.99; 21.1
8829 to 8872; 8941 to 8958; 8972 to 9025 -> -0.43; 20.7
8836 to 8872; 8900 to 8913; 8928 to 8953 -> 0.36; 20.9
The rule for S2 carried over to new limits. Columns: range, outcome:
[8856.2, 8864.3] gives 20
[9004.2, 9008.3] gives 19.5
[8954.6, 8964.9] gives 21.8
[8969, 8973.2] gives 20.2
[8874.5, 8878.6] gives 20.8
